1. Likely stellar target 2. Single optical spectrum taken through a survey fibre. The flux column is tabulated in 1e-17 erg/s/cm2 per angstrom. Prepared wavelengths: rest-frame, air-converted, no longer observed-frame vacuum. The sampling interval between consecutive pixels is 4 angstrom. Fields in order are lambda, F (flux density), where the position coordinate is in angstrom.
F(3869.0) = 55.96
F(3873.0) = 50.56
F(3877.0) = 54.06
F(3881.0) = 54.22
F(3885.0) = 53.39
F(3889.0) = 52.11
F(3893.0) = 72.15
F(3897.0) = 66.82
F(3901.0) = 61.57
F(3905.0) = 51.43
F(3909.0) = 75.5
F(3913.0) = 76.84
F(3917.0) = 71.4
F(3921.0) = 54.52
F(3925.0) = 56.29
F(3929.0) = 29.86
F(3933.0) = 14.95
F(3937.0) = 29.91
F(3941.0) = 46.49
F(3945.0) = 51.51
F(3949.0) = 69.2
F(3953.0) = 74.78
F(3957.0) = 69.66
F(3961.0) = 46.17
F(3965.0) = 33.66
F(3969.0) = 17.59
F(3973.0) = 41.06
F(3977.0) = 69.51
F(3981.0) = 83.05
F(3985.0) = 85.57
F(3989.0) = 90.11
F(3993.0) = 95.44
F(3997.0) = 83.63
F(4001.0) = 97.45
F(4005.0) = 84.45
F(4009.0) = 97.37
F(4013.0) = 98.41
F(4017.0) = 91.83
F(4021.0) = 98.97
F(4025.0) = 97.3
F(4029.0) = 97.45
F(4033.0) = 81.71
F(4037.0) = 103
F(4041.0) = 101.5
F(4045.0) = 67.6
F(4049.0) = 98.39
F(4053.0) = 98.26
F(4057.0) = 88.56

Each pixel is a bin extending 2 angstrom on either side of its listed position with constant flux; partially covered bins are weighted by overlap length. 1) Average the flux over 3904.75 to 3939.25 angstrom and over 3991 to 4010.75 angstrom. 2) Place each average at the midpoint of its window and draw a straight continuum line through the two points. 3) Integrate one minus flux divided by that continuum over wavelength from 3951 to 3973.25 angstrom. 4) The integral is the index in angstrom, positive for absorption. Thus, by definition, 7.2 angstrom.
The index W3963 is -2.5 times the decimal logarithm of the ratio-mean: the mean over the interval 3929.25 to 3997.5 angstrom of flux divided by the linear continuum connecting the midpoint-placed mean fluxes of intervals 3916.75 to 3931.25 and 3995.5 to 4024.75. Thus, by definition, 0.23 mag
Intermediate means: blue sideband 50.1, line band 57.7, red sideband 93.6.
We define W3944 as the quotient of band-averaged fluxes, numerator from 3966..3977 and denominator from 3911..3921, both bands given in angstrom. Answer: 0.53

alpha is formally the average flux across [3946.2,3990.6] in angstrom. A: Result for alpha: 61.4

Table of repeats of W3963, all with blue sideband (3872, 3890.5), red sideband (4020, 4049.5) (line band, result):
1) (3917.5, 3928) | 0.153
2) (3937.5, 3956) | 0.199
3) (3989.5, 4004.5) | -0.103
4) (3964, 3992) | 0.257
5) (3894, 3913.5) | -0.123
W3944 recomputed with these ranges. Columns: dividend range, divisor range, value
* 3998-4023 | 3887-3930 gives 1.53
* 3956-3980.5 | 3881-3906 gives 0.80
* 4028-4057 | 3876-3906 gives 1.57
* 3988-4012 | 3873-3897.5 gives 1.59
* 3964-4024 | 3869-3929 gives 1.32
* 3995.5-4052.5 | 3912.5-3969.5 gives 1.87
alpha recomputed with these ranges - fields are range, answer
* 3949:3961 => 67.4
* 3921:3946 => 38.9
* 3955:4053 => 80.8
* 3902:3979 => 51.7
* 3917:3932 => 48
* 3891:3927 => 65.2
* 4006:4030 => 96.3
